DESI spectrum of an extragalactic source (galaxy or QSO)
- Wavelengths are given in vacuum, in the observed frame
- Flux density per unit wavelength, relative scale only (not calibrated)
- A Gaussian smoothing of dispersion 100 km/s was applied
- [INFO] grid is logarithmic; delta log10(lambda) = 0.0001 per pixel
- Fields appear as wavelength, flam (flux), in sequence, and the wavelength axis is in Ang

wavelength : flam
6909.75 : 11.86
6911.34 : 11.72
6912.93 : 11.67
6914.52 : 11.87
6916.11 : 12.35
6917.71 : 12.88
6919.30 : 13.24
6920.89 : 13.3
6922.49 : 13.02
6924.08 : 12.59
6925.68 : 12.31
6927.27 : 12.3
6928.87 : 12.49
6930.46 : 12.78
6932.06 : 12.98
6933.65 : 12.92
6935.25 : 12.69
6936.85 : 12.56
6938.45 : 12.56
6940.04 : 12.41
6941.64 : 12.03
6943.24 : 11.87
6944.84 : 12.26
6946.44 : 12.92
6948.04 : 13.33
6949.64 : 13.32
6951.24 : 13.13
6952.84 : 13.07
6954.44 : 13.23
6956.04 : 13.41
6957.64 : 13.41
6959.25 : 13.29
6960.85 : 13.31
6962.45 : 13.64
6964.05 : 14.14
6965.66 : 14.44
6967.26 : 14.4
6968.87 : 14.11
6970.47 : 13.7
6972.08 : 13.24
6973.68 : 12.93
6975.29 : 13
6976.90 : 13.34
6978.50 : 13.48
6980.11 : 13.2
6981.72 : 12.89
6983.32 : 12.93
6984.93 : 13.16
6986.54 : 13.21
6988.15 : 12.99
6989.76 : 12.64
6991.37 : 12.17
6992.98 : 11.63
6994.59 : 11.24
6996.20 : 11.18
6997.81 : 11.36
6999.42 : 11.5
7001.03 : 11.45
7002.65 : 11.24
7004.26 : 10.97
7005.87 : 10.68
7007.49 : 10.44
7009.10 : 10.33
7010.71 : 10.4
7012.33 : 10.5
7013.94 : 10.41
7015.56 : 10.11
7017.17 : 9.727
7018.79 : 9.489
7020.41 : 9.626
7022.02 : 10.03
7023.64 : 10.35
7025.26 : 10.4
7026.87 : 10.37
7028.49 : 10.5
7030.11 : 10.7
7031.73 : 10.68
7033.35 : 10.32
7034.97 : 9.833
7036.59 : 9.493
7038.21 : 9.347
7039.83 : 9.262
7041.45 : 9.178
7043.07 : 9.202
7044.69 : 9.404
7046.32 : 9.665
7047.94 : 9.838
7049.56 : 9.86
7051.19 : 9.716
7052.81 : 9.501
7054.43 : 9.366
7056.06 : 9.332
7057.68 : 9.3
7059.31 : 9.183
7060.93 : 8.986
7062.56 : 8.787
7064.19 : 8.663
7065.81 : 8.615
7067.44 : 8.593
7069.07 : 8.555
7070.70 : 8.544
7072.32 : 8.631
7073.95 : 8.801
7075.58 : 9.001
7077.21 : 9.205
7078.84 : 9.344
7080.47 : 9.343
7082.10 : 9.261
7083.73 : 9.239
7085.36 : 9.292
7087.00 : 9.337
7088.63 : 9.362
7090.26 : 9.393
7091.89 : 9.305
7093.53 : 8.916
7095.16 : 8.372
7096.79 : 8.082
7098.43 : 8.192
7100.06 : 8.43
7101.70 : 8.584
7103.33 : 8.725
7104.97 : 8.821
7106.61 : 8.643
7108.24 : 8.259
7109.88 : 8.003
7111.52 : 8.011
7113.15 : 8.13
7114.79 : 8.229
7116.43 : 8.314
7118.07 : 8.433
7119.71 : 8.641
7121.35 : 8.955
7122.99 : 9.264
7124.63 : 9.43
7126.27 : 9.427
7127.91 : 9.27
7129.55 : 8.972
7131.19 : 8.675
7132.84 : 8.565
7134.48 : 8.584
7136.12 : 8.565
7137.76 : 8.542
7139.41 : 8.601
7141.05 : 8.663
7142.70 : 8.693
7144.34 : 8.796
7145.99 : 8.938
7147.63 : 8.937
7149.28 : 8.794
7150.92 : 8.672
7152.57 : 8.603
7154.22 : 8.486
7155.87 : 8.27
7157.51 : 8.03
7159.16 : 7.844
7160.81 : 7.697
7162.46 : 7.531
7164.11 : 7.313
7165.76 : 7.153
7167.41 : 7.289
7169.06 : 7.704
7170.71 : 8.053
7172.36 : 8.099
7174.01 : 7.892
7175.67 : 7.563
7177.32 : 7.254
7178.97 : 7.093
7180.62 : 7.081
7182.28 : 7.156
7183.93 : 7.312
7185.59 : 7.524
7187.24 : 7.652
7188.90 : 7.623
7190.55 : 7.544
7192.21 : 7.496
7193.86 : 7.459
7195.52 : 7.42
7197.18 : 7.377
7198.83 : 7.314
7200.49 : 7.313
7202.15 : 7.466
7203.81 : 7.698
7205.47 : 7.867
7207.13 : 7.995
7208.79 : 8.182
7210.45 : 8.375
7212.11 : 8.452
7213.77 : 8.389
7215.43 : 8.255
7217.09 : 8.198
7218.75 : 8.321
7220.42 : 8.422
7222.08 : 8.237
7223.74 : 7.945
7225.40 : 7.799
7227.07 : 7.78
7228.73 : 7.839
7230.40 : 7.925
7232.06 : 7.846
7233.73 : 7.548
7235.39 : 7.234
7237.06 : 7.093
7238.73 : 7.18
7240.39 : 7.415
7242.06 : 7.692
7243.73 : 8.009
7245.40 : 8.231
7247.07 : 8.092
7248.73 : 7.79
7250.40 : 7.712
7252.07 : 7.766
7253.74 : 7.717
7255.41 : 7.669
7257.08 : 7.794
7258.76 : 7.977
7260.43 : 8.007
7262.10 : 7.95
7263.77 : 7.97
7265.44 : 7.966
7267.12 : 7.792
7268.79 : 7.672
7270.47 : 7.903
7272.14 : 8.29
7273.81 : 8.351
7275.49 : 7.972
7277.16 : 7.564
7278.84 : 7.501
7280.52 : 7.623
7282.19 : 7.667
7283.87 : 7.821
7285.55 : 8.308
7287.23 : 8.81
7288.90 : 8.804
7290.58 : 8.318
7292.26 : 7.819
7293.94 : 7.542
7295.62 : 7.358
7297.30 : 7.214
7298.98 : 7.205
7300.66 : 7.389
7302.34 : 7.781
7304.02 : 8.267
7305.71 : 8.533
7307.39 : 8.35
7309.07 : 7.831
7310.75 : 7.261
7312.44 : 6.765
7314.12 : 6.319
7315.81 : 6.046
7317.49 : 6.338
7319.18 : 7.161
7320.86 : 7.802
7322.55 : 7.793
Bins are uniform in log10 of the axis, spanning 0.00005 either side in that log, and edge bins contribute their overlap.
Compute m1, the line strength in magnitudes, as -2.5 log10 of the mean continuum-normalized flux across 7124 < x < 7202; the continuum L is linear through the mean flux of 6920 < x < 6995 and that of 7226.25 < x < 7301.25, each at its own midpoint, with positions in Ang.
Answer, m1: 0.18 mag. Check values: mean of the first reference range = 13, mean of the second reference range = 7.8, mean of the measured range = 8.04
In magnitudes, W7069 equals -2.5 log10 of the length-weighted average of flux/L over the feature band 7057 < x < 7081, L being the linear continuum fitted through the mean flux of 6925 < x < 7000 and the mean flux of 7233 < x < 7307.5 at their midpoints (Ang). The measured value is 0.24 mag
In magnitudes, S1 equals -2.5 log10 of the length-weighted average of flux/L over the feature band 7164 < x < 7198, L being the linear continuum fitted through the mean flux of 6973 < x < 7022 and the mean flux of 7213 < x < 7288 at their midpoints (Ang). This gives 0.19 mag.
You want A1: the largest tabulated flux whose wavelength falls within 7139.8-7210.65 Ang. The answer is 8.938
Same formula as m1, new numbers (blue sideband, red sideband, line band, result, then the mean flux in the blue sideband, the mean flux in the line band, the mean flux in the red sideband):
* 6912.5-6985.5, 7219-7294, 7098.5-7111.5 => 0.23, 13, 8.45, 7.88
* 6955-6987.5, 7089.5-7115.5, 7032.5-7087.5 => 0.10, 13.5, 9.23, 8.51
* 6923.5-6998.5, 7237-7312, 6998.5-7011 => 0.12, 12.9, 10.9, 7.85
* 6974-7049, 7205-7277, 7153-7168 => 0.16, 11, 7.76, 7.92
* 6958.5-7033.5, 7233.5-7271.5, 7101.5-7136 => 0.14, 11.8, 8.66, 7.75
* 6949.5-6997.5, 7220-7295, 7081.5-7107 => 0.22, 13.1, 8.87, 7.87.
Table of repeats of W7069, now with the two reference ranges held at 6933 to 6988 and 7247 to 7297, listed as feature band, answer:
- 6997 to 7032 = 0.17 mag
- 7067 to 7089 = 0.23 mag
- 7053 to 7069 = 0.27 mag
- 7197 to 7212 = 0.16 mag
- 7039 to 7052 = 0.23 mag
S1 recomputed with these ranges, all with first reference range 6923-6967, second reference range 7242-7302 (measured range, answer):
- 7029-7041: 0.16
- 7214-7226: 0.06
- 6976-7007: 0.01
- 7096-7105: 0.24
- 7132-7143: 0.16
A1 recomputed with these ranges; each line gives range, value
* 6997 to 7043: 11.5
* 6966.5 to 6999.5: 14.4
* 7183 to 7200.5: 7.652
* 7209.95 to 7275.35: 8.452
